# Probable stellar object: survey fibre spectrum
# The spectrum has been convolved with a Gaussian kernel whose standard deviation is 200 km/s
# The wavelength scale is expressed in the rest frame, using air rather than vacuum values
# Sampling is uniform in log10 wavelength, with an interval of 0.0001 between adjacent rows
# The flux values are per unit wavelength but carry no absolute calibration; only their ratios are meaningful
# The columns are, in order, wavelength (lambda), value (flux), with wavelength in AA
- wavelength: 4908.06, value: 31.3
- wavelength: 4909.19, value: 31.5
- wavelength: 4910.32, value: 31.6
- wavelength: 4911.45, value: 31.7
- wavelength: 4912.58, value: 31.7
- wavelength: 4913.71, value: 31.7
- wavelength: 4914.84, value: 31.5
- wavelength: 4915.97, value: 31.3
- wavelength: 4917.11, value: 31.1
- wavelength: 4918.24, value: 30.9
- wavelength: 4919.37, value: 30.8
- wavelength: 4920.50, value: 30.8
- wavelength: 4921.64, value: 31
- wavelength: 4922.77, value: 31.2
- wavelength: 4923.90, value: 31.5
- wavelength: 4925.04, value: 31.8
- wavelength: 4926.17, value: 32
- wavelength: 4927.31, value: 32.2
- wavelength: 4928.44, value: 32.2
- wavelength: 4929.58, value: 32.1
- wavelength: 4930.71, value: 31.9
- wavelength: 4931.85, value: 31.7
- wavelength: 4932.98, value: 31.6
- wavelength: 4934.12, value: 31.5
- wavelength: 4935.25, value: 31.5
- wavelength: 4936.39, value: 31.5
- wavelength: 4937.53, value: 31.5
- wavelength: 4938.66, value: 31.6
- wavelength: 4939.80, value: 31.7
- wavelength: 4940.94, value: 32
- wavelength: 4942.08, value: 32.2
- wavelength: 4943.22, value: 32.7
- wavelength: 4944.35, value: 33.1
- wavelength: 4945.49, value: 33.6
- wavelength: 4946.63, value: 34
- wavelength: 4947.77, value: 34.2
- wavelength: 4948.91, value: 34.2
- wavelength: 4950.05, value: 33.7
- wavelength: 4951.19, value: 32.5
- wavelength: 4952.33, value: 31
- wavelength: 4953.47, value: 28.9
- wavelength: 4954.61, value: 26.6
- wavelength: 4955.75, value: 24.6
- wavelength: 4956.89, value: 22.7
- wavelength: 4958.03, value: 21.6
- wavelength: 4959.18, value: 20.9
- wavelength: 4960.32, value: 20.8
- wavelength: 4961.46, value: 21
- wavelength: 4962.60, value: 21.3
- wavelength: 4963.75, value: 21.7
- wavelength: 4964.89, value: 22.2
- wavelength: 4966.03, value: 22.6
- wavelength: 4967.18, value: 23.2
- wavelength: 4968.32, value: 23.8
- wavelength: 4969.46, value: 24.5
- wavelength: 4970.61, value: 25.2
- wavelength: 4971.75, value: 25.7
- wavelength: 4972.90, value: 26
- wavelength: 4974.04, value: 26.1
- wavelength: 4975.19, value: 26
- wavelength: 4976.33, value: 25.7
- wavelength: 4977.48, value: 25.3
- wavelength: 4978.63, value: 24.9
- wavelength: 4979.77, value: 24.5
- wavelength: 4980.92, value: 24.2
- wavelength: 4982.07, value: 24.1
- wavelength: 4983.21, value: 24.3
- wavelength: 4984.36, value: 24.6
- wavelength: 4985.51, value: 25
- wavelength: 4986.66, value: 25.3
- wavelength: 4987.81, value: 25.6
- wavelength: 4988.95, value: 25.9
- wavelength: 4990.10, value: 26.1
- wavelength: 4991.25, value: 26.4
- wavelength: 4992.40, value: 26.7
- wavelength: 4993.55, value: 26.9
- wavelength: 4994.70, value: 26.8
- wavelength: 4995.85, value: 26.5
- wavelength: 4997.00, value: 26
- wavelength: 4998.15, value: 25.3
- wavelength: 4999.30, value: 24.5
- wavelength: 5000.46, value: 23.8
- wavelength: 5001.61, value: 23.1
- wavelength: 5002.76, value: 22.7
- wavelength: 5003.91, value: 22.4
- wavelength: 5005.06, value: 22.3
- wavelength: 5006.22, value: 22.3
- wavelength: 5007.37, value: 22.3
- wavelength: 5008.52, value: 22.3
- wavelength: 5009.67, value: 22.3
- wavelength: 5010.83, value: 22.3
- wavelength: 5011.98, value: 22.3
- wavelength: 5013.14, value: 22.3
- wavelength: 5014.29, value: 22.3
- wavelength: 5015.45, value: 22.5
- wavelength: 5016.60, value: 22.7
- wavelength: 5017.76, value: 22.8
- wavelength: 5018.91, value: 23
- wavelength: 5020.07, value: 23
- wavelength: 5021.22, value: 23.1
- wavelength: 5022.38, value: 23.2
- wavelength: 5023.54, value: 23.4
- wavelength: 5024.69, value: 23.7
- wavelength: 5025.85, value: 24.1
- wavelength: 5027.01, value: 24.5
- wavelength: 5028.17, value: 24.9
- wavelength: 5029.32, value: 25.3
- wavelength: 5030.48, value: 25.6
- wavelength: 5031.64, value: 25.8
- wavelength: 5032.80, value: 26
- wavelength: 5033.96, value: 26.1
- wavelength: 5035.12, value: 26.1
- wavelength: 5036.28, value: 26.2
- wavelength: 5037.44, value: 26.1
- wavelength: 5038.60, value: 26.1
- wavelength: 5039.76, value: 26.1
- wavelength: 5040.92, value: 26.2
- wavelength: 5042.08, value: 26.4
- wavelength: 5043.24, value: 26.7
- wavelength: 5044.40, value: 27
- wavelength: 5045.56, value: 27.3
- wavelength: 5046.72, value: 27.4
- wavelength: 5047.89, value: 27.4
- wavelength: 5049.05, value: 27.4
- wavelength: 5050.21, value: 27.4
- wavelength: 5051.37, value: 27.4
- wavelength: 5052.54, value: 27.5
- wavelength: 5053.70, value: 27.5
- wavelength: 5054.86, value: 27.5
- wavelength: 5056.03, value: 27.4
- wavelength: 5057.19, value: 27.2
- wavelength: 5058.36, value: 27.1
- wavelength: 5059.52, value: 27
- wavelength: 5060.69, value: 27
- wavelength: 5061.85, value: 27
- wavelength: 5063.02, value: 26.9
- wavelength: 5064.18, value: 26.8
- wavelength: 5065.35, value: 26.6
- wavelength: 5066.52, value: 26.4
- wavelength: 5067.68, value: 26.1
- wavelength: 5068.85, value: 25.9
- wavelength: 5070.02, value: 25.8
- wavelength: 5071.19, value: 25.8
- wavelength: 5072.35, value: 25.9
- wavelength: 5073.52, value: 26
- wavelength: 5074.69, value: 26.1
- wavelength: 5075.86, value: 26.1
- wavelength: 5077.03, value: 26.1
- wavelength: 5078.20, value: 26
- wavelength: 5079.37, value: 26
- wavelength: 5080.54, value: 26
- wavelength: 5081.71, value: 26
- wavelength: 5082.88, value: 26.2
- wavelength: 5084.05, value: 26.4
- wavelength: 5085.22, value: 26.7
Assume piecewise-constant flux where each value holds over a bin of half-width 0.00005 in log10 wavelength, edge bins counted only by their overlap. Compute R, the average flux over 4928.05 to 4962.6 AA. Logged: 29.8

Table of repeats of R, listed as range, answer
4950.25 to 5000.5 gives 25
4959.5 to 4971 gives 22.6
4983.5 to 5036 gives 24.2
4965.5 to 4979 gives 24.9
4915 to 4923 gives 31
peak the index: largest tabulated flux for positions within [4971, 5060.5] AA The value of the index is 27.5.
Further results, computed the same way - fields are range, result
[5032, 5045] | 27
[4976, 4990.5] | 26.1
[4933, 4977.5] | 34.2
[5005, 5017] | 22.7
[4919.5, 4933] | 32.2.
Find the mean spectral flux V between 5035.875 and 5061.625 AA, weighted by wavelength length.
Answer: 27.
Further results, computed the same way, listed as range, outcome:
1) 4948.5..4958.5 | 28.4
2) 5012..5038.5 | 24.2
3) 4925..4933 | 32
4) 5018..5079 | 26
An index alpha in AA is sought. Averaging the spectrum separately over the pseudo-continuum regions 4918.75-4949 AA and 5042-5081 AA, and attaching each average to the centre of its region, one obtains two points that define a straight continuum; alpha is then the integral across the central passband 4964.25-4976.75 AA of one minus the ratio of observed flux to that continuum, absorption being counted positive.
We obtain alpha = 2.4 AA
